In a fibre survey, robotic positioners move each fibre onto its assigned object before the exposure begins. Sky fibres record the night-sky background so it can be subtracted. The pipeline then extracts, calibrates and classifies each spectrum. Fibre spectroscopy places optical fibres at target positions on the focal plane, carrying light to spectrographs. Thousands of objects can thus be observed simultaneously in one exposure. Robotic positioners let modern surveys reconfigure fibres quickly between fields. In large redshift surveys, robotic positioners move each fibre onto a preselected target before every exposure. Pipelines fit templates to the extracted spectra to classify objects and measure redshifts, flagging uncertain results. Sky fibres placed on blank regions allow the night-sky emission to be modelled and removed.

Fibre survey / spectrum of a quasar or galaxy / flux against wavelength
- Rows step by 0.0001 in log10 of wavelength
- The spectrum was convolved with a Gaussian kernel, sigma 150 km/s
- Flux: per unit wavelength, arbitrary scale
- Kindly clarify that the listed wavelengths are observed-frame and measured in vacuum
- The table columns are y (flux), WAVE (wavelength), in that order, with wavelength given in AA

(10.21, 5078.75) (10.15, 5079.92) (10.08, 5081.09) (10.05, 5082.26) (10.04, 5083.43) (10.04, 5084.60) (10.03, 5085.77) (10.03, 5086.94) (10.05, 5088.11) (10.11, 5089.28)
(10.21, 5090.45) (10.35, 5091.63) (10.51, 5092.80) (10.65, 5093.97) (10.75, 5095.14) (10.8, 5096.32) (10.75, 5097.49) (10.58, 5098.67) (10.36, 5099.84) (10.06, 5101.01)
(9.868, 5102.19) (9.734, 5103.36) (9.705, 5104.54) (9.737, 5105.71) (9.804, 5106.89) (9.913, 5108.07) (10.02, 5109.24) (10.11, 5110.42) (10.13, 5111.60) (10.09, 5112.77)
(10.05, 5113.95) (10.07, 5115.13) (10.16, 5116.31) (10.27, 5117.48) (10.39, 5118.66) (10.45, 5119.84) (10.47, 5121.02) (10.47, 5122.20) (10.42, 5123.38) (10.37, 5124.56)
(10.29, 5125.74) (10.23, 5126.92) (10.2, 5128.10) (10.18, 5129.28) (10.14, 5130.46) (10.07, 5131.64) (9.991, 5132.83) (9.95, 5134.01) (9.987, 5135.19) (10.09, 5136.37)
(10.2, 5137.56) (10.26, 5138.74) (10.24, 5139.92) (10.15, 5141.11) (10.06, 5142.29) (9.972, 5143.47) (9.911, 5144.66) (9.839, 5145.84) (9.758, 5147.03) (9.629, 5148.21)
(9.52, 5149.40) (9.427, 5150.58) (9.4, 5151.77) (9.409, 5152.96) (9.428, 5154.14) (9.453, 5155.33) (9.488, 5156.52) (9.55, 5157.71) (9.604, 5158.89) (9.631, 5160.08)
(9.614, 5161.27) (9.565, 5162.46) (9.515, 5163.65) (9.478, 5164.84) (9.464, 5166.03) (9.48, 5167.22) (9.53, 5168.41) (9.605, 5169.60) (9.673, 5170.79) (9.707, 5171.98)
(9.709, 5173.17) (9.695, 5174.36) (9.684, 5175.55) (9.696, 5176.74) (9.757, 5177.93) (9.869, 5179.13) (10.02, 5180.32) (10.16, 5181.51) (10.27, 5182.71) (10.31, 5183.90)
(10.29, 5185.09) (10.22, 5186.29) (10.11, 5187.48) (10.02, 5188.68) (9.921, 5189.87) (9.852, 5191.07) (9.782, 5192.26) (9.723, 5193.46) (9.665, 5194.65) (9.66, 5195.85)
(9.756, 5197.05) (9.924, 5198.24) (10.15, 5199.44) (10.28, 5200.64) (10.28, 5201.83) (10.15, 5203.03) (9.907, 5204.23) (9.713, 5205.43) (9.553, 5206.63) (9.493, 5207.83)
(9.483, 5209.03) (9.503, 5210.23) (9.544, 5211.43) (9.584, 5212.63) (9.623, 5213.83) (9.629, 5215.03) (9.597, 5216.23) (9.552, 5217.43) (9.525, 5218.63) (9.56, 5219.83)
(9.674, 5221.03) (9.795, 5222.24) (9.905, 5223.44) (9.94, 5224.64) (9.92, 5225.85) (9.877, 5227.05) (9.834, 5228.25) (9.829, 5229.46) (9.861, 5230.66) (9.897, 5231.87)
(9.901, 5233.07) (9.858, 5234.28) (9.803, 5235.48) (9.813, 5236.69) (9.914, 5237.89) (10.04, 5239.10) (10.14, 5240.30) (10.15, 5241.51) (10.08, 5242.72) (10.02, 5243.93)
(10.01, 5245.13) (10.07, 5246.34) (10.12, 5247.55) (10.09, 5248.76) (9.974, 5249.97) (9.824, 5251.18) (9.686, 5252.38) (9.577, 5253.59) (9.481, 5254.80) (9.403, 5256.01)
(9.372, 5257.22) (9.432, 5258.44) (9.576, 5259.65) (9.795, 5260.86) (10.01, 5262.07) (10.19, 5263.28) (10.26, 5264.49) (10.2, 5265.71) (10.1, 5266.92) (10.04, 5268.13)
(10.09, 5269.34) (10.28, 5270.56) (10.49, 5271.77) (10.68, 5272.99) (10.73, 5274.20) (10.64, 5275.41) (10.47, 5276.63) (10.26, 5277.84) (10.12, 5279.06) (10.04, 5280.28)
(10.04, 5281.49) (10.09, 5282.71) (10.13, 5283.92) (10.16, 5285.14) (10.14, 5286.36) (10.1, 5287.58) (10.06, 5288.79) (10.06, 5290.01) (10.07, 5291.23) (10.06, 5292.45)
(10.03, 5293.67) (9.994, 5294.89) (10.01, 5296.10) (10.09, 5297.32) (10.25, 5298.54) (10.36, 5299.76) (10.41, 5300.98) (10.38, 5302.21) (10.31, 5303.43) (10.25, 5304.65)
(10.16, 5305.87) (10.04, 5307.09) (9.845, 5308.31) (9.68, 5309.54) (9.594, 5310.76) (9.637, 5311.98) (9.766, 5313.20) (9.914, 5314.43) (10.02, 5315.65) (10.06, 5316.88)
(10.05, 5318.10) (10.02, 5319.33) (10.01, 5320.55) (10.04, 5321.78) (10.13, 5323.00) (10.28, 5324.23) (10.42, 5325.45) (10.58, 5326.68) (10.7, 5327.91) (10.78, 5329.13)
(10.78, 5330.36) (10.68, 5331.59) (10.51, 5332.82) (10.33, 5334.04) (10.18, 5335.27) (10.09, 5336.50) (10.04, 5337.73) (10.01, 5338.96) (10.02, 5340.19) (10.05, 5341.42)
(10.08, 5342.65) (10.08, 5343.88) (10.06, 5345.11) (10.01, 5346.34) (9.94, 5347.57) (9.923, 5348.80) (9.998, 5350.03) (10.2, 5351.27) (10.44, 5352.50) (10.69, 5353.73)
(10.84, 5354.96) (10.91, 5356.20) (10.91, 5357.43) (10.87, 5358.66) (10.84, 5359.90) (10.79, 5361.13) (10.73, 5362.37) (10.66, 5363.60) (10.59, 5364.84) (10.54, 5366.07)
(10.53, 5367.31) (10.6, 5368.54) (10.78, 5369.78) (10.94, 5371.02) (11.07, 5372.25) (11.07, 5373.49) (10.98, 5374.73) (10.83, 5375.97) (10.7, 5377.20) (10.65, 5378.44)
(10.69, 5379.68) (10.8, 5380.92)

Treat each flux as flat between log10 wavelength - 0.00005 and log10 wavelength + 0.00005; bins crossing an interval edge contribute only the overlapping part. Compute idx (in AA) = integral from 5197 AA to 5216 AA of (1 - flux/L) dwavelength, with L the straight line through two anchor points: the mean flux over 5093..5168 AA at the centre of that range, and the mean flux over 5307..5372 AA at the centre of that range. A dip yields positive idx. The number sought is 0.61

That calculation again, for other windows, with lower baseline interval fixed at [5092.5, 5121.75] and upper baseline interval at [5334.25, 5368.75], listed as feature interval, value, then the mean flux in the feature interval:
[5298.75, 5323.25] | 0.7 AA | 10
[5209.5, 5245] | 1.7 AA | 9.81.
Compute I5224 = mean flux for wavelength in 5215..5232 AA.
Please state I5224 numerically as 9.76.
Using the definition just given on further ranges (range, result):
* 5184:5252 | 9.87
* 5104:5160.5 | 9.97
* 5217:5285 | 9.97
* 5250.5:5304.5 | 10.1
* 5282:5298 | 10.1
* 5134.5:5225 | 9.78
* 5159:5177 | 9.6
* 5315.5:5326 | 10.1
